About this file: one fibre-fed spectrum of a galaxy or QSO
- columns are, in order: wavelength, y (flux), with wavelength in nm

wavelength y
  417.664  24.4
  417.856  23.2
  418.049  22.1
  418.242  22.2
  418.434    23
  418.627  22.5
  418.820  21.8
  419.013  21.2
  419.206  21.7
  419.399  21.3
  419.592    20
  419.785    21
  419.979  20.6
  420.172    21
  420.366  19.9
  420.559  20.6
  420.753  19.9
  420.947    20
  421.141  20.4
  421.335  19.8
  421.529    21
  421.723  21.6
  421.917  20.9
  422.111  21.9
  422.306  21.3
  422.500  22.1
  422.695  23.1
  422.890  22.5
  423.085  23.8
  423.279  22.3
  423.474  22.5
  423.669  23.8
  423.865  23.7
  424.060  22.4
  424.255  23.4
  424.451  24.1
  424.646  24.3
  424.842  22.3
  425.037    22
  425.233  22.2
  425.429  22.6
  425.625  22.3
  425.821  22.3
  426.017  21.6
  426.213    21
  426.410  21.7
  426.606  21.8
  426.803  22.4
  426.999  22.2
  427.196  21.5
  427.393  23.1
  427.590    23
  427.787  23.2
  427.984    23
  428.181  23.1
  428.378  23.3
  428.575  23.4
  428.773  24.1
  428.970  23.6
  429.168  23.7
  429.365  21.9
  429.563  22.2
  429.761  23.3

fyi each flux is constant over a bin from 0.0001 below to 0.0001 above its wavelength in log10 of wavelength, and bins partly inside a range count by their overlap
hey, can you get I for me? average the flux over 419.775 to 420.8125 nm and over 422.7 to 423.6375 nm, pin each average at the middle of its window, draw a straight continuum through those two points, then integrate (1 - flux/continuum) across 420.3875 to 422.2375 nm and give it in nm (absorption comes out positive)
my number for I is 0.06 nm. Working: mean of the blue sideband 20.5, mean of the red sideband 22.9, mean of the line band 20.7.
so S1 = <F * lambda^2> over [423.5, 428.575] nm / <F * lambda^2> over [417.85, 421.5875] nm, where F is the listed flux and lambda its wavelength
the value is 1.11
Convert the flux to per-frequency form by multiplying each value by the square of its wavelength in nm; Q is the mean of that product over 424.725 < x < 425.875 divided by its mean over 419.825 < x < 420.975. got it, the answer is 1.12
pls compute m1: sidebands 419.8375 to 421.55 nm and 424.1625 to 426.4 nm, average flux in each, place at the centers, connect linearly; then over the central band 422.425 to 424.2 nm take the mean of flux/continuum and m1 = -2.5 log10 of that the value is -0.07 mag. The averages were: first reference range 20.3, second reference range 22.5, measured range 22.9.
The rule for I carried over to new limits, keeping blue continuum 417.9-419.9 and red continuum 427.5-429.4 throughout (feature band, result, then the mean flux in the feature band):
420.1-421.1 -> 0.08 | 20.3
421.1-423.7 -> 0.04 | 21.9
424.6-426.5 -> 0.05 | 22.2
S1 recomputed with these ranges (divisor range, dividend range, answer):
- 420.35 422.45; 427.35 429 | 1.16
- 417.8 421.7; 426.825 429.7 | 1.13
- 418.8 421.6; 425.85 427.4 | 1.09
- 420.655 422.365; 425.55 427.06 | 1.08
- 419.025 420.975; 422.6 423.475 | 1.12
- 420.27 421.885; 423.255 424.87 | 1.16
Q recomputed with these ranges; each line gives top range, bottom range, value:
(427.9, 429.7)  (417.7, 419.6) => 1.10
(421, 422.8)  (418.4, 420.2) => 1.01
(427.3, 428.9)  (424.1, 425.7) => 1.03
